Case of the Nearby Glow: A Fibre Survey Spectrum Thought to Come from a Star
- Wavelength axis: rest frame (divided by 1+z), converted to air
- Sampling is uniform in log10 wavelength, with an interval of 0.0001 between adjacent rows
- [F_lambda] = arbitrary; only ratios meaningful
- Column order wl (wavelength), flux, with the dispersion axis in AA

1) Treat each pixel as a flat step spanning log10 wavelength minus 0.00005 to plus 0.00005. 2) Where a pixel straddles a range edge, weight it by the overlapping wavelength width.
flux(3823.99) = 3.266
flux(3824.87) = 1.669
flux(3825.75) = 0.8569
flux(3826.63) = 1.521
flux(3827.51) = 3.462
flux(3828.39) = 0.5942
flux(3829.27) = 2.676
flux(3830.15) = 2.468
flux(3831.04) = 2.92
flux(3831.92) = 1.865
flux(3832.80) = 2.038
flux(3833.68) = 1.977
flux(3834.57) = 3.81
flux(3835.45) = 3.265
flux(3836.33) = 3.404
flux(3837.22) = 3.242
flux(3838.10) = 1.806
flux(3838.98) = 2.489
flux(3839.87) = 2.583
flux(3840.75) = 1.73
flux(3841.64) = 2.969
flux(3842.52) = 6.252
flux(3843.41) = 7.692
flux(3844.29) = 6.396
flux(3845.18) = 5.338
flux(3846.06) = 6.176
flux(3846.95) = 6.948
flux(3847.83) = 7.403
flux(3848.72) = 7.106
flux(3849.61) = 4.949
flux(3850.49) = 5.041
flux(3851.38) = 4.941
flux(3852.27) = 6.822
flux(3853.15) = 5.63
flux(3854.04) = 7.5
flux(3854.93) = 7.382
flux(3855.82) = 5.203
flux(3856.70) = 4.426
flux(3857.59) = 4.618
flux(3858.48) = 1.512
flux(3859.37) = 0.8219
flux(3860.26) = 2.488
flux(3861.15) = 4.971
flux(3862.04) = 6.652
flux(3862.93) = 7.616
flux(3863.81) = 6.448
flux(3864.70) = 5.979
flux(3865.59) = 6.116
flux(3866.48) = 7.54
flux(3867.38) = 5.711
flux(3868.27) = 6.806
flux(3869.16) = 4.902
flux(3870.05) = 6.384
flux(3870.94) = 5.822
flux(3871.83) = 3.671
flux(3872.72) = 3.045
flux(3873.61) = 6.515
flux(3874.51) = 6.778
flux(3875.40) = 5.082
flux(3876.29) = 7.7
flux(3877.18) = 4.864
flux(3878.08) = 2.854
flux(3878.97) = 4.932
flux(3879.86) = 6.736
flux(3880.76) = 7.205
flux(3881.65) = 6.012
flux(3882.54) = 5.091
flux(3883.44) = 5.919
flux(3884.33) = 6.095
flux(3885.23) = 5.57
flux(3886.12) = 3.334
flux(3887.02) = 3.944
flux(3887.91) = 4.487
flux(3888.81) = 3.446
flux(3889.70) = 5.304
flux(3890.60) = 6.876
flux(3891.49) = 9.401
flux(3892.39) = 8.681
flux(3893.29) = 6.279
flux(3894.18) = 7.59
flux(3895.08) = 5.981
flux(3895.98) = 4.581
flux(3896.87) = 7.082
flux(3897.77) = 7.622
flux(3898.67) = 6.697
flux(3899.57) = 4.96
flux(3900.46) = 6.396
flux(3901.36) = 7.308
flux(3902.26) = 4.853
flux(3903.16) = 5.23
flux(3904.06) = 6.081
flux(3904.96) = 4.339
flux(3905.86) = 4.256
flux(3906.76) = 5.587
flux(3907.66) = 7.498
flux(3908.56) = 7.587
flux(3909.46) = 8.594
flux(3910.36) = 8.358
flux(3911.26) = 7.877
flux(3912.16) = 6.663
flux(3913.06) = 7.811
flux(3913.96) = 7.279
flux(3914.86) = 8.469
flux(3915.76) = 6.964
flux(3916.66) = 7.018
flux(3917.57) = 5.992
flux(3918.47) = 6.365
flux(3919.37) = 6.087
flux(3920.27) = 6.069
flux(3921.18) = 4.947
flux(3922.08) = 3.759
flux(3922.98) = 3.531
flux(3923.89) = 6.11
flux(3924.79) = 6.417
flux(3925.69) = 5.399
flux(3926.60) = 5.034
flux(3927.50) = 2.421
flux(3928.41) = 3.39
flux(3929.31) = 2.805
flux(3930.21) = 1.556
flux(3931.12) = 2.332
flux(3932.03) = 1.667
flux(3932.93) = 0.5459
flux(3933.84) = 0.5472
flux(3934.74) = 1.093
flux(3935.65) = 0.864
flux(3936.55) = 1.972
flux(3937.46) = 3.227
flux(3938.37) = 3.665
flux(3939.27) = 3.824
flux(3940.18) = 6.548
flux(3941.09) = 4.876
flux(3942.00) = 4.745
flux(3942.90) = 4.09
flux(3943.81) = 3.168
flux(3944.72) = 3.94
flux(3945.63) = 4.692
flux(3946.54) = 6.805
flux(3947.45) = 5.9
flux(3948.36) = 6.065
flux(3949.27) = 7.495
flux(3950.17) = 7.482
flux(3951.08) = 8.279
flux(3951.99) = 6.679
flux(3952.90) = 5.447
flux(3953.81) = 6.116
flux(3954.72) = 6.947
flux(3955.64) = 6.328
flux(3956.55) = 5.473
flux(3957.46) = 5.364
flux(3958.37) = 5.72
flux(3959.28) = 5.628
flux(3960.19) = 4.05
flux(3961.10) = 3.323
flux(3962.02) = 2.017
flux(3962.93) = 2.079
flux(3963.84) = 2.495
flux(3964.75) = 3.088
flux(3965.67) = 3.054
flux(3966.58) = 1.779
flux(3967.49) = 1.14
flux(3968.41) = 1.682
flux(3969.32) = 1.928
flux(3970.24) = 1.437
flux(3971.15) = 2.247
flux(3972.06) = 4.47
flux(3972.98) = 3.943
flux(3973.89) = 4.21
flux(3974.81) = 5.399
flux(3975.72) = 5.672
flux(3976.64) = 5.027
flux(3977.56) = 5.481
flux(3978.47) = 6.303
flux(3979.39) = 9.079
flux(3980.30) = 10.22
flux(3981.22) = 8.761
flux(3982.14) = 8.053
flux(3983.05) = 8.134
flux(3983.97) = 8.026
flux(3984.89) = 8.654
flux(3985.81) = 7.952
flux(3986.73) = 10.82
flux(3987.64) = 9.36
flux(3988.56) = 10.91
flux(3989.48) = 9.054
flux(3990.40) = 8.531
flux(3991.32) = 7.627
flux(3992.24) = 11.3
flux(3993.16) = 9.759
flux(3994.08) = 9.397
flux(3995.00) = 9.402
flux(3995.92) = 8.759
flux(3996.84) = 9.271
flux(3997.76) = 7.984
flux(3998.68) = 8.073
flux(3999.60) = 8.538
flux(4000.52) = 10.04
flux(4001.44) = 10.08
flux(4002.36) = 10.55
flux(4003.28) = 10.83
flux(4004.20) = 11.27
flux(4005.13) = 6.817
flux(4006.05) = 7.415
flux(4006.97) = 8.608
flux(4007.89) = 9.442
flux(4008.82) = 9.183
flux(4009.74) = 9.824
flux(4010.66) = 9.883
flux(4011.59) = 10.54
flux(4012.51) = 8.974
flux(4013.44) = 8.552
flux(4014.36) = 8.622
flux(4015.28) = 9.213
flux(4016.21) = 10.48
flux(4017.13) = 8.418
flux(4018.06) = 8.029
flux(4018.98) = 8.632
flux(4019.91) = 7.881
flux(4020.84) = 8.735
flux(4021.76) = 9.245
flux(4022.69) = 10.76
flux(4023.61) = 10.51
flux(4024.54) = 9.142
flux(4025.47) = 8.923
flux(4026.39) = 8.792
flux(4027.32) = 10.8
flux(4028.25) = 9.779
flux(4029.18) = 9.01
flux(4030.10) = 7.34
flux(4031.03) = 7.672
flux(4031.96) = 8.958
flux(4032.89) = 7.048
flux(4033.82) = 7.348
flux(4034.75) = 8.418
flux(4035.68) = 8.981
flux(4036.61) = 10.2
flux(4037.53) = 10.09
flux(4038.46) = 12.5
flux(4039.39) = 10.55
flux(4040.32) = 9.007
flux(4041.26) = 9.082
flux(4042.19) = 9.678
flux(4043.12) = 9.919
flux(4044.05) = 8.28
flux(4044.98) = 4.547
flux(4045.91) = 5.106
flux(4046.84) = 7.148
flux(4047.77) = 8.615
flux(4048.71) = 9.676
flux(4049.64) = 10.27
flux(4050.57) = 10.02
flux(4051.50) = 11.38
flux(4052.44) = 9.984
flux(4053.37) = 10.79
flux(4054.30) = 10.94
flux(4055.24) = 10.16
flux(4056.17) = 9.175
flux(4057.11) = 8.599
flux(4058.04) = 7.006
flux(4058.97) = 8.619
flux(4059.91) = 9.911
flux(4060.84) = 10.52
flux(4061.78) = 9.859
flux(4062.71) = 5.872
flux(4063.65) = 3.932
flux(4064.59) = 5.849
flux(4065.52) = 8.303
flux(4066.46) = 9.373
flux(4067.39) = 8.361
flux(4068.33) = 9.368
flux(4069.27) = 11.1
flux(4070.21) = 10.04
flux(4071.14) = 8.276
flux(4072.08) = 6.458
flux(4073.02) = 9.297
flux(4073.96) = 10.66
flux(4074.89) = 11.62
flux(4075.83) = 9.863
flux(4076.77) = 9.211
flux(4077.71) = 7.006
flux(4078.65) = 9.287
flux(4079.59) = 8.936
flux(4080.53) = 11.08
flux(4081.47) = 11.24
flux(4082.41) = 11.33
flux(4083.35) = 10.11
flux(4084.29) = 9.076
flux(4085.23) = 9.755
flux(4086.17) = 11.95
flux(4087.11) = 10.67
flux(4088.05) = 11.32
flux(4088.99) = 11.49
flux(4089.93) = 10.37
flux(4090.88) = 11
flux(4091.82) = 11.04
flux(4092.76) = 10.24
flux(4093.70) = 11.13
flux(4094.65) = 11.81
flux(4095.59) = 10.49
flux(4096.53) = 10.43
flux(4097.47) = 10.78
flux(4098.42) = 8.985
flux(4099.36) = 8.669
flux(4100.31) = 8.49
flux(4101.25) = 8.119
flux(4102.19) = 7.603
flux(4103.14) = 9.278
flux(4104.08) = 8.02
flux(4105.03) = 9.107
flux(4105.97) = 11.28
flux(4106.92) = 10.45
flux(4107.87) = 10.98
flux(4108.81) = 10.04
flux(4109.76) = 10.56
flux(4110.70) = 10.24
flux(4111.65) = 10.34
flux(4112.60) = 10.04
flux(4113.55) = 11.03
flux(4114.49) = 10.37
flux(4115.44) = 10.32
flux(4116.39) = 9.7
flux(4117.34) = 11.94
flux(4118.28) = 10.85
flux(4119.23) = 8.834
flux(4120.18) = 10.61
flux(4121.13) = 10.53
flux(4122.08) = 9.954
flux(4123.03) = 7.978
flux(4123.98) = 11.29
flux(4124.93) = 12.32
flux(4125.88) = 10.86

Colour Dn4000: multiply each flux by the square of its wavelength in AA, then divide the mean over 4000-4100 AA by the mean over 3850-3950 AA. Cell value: 1.9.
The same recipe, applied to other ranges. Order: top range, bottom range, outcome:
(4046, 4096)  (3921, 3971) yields 2.55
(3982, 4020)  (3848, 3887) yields 1.79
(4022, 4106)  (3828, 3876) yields 2.20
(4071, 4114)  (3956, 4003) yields 1.62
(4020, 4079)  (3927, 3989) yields 1.94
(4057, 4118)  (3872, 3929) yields 1.80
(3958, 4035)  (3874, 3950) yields 1.49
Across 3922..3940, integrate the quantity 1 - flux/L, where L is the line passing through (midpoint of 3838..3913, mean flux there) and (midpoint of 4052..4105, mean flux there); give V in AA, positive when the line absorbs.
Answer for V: 9.8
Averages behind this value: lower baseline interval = 5.7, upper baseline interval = 9.51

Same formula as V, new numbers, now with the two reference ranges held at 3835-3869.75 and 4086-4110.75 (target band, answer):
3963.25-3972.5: 6.4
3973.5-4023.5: -4.0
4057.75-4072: 1.6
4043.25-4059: 0.5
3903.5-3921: -1.1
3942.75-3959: 2.8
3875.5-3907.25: 0.5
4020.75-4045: -1.0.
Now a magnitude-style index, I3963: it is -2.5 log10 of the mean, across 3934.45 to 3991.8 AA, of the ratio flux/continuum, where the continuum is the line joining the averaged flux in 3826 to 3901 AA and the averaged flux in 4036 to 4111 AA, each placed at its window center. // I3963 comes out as 0.320 mag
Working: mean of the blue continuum 5.06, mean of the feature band 5.39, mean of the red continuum 9.52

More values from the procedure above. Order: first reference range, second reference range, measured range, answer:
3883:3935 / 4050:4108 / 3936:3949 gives 0.36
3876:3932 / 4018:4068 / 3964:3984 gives 0.46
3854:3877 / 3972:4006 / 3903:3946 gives 0.36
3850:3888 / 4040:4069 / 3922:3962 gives 0.46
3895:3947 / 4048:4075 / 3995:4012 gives -0.24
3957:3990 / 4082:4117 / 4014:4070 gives -0.12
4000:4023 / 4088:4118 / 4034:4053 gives 0.05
